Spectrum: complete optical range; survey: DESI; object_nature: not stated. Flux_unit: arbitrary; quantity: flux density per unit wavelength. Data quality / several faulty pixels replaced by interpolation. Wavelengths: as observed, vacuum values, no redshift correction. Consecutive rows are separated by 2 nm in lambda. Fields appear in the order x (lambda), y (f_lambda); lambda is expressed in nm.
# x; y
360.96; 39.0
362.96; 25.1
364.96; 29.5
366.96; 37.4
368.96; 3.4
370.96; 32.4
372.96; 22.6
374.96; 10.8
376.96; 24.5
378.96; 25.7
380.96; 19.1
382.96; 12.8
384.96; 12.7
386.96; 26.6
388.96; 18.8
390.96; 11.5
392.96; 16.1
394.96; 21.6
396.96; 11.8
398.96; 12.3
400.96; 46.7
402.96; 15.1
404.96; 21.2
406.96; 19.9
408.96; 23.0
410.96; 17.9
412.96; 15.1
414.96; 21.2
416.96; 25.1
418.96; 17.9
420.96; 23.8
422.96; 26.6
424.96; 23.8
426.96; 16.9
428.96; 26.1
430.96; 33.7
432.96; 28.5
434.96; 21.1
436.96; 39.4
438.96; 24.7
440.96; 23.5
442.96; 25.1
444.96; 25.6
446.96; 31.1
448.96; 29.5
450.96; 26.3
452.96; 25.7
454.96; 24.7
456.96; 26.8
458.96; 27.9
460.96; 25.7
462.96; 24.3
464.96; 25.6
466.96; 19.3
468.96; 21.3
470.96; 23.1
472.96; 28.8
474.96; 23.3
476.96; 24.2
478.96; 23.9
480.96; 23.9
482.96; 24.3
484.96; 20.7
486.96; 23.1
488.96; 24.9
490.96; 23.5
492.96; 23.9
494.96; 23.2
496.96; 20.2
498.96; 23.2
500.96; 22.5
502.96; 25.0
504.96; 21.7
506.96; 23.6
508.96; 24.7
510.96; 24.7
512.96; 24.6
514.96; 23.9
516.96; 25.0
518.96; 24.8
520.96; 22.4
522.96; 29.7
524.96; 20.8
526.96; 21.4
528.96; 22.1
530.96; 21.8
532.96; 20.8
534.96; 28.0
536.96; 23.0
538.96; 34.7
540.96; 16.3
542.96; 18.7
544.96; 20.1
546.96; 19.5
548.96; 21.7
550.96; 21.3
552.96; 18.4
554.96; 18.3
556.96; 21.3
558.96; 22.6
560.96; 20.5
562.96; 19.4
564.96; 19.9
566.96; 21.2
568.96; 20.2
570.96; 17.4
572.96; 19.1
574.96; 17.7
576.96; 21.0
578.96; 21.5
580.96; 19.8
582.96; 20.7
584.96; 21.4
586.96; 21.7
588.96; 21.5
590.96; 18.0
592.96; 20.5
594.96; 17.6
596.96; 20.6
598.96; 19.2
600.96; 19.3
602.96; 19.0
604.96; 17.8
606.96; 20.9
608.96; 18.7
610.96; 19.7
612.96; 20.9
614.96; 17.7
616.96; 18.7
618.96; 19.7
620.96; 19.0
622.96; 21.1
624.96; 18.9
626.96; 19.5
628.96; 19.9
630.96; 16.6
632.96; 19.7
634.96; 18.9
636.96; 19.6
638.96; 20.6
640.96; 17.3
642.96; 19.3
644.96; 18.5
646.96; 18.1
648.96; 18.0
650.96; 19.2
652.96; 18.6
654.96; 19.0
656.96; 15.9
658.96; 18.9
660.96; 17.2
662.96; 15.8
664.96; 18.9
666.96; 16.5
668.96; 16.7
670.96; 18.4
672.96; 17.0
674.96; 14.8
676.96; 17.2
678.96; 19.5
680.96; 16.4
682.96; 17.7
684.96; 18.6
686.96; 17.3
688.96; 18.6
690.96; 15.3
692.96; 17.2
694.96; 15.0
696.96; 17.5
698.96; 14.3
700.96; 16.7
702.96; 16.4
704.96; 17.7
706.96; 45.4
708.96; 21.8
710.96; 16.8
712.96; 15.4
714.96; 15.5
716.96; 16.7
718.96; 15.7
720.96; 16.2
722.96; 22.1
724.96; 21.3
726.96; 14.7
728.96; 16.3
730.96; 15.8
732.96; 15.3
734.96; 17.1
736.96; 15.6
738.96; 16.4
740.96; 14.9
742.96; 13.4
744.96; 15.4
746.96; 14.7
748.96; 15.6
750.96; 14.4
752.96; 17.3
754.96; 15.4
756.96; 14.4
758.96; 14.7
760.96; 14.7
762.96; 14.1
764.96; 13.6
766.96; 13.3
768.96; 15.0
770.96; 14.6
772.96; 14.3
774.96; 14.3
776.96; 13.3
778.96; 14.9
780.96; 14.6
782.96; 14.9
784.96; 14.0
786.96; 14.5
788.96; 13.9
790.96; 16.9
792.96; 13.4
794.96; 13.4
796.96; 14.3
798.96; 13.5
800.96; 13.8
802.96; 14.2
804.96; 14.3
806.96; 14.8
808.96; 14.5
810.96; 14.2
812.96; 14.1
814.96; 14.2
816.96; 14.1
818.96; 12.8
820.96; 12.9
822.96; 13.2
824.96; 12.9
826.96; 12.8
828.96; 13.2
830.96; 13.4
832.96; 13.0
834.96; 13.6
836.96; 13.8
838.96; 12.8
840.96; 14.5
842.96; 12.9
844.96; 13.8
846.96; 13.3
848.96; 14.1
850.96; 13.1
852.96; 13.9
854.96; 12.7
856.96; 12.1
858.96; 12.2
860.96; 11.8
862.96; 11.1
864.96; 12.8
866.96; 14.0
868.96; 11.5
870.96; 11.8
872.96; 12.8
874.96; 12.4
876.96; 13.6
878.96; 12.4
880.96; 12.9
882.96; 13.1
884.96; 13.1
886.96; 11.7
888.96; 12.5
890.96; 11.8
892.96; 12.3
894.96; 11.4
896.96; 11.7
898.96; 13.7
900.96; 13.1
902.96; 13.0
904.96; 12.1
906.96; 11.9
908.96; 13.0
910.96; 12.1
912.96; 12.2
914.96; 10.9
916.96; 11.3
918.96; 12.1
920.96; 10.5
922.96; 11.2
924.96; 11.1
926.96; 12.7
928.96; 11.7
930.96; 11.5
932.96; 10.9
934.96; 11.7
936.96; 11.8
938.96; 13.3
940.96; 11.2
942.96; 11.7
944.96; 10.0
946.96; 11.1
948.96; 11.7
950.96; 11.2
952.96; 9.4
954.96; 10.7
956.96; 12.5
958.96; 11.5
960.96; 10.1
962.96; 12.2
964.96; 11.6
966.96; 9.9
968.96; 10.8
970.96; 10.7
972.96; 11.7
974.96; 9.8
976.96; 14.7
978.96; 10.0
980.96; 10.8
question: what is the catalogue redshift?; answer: 0.08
